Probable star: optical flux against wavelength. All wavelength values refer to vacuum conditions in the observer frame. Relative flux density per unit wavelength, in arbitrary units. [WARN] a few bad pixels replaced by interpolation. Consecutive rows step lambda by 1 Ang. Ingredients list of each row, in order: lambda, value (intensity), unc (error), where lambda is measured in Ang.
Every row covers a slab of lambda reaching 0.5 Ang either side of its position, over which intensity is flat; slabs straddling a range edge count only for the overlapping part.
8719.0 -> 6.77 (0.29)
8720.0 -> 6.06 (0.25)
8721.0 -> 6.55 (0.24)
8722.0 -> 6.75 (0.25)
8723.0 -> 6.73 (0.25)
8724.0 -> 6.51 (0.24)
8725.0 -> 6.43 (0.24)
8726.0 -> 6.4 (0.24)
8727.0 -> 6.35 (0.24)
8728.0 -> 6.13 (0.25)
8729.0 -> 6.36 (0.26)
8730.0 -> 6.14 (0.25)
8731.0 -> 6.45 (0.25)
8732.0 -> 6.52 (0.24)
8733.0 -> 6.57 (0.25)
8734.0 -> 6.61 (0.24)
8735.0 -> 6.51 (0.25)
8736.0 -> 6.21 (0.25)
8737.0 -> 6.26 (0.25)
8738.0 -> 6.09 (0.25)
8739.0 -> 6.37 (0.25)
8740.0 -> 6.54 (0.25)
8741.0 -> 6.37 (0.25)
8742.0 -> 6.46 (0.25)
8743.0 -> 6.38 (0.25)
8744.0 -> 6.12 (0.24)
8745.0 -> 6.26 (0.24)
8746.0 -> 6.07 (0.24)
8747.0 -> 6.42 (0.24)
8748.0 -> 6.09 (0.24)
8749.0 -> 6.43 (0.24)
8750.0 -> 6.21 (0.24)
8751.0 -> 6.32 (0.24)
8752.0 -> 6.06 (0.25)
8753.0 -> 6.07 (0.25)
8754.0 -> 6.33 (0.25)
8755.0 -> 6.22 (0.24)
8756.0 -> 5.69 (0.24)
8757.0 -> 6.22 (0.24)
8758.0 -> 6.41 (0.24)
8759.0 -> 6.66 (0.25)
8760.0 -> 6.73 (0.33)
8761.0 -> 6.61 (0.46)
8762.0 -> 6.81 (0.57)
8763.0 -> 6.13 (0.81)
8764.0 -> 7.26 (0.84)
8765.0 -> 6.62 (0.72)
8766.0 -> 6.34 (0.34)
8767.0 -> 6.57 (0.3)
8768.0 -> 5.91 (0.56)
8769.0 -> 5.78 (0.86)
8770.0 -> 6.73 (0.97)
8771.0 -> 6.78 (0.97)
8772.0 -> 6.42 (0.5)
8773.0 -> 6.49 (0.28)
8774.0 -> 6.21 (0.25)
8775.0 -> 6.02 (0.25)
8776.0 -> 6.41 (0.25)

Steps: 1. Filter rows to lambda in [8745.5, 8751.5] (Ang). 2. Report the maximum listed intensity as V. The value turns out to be 6.43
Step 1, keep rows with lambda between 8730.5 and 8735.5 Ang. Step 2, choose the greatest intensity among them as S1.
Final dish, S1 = 6.61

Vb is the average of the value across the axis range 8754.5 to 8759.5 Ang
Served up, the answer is 6.24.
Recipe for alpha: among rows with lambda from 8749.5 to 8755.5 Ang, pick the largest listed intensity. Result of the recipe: 6.33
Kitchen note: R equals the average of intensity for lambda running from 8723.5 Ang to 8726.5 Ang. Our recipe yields 6.45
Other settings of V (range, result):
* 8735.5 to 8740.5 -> 6.54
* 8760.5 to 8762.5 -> 6.81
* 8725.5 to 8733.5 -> 6.57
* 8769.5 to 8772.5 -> 6.78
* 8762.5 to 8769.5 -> 7.26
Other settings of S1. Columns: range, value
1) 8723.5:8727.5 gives 6.51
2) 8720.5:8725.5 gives 6.75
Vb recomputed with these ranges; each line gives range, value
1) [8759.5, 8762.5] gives 6.72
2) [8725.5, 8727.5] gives 6.38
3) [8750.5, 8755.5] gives 6.2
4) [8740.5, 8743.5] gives 6.4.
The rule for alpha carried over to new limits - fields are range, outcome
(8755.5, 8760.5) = 6.73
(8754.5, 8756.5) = 6.22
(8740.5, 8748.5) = 6.46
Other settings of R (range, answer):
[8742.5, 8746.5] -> 6.21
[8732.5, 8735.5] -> 6.56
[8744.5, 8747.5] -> 6.25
